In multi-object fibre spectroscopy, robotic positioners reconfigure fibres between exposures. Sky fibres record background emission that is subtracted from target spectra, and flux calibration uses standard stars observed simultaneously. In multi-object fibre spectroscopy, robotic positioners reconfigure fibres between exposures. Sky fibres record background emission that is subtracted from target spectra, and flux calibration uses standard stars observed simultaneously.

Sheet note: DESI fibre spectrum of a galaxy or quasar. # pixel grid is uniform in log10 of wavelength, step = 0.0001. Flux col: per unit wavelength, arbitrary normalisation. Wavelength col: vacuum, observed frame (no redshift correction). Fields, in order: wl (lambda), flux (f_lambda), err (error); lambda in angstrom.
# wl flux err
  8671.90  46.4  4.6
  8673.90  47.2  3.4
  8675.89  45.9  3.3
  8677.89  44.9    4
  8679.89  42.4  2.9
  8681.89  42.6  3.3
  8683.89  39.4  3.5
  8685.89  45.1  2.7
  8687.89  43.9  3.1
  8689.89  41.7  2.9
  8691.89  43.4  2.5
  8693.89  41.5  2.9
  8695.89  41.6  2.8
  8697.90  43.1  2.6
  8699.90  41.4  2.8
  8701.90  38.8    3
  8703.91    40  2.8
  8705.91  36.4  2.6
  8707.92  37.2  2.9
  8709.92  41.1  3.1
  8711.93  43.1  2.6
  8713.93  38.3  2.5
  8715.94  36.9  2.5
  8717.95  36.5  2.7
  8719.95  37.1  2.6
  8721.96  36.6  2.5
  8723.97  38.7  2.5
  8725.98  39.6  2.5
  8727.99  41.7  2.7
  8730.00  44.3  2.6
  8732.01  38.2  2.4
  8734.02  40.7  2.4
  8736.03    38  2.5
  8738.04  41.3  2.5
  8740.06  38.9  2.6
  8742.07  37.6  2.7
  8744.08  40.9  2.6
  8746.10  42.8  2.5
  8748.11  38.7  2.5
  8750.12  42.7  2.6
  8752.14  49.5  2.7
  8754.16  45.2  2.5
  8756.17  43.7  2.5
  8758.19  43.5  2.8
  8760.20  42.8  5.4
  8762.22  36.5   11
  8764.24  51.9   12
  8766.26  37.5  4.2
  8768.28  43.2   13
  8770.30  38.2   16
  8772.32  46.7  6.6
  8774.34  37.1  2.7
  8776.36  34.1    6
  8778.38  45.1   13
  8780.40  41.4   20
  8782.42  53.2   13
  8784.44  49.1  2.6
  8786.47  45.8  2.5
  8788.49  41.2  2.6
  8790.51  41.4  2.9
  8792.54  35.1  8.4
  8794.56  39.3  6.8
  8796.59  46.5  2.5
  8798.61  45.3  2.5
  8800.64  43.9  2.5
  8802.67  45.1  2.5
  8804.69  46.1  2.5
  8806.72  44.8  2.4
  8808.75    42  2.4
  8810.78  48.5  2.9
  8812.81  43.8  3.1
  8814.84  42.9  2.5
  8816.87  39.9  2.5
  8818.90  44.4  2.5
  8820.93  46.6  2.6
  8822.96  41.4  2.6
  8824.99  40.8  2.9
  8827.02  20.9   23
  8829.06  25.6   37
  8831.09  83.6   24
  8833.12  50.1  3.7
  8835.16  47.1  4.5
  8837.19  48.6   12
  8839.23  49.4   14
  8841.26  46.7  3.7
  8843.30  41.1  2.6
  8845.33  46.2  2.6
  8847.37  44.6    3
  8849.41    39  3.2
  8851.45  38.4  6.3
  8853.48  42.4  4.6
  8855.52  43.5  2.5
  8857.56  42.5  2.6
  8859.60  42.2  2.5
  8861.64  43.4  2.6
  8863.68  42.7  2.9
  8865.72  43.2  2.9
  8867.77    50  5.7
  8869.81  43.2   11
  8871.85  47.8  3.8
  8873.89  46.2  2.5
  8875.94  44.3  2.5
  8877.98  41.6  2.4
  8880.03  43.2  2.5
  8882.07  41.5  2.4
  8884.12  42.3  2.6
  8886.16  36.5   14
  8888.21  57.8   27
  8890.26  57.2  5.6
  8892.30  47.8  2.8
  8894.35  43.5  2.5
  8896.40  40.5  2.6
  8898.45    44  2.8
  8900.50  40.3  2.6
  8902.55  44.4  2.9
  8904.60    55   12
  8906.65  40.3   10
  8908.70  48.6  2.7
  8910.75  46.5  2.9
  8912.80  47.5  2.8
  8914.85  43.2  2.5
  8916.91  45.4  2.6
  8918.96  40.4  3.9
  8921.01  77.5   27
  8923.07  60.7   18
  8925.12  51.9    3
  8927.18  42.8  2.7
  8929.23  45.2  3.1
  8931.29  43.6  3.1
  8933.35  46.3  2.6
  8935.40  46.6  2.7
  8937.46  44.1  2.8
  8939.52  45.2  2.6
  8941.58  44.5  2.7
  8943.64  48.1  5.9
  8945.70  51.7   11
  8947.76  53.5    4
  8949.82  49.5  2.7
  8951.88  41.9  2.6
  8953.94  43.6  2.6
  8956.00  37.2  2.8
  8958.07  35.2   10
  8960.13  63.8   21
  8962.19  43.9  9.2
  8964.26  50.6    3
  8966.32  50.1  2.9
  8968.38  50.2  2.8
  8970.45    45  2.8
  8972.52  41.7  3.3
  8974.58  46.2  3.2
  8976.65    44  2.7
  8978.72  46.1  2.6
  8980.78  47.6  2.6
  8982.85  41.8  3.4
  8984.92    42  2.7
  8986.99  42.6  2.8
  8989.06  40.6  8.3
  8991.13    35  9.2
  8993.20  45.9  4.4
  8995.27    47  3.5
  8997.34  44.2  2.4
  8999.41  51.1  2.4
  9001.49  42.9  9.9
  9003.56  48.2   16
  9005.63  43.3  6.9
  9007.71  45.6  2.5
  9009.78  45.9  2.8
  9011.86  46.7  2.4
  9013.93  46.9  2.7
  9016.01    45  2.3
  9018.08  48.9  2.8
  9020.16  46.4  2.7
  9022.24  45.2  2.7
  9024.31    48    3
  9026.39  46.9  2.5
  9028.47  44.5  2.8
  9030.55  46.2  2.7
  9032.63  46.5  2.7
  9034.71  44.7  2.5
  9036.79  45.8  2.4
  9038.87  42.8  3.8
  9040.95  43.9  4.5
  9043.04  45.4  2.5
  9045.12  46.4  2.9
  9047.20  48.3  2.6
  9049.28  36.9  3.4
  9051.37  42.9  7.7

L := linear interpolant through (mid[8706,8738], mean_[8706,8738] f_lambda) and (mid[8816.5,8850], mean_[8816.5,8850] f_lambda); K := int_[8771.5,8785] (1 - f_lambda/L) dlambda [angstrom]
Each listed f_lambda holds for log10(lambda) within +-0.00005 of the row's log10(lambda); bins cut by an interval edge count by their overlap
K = -0.53 angstrom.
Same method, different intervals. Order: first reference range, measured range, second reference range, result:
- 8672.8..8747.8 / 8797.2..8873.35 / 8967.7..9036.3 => -2.89 angstrom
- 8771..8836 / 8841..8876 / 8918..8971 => 1.38 angstrom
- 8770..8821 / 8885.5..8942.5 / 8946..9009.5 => -3.53 angstrom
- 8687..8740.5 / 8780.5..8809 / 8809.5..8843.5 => -0.45 angstrom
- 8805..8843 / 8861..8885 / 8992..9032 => 0.54 angstrom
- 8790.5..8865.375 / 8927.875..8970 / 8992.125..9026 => -1.14 angstrom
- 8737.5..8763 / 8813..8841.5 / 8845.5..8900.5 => -0.95 angstrom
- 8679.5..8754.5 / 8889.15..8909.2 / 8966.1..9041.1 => -1.18 angstrom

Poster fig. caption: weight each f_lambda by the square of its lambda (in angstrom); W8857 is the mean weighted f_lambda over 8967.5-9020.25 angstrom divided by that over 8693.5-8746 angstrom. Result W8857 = 1.21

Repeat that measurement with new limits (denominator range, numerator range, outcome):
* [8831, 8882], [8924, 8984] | 1.05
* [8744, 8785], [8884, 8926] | 1.16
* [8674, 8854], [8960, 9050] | 1.13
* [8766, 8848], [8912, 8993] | 1.10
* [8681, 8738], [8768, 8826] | 1.10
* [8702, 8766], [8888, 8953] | 1.23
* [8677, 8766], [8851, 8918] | 1.13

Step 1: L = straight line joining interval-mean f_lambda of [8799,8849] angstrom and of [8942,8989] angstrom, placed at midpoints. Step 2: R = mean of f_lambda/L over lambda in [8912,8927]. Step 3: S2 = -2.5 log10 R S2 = -0.14 mag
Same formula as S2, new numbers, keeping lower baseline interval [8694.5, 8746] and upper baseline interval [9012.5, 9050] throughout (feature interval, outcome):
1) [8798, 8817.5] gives -0.076 mag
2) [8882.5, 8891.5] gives -0.124 mag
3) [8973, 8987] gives 0.006 mag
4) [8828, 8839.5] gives -0.210 mag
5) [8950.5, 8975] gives -0.038 mag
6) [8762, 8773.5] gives -0.056 mag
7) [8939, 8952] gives -0.103 mag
